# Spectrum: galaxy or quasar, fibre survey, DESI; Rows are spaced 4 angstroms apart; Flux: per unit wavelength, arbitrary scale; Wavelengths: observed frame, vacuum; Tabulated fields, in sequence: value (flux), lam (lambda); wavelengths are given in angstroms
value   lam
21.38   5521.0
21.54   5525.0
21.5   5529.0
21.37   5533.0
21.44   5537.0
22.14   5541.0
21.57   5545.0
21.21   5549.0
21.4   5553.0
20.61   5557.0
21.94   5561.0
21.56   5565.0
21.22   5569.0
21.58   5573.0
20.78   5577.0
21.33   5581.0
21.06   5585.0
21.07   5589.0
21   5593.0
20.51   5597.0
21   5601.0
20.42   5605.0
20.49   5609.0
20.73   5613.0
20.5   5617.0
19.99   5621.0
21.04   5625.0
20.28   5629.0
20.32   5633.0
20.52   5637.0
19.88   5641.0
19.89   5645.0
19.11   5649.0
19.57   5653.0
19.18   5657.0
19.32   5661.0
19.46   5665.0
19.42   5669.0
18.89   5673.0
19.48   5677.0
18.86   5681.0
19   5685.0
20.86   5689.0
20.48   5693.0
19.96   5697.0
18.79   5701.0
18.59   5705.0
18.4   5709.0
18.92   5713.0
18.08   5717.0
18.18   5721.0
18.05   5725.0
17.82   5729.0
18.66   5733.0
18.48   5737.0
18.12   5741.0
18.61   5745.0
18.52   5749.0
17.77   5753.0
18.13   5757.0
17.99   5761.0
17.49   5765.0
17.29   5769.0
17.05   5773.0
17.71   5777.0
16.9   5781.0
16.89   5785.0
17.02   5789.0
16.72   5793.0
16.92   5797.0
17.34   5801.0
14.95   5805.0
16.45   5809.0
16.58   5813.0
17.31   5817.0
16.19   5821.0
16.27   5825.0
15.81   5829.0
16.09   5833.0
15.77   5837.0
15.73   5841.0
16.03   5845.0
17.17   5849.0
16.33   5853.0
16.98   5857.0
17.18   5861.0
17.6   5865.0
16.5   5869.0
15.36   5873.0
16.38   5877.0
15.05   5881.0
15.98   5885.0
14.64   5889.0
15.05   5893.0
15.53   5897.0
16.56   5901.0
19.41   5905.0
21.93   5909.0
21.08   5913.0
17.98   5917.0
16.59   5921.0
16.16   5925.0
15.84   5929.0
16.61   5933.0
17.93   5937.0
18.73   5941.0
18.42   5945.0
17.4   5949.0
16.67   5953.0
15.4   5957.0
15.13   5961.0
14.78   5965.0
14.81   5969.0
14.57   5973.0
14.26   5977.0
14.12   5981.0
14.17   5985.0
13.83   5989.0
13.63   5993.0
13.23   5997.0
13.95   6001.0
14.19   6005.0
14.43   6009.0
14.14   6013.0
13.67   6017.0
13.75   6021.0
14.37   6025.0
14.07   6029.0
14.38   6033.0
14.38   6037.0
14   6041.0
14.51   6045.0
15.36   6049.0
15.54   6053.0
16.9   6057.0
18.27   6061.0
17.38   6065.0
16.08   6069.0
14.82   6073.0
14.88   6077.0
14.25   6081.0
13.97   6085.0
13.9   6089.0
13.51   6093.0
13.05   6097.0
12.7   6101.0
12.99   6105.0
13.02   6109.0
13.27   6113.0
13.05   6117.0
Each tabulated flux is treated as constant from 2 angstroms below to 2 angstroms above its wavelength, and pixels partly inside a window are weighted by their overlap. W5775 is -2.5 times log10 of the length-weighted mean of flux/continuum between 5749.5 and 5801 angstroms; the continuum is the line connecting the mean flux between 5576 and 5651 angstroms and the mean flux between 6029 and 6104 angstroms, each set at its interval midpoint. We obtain 0.069 mag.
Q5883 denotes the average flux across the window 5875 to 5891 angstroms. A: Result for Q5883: 15.5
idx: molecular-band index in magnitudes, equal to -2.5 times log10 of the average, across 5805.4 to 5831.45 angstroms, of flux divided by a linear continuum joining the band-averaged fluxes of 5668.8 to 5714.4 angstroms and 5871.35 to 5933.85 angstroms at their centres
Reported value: 0.097 mag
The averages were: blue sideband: 19.3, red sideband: 16.9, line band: 16.3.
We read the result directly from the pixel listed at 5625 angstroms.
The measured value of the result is 21.04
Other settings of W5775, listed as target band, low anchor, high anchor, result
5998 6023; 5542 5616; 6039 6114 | 0.11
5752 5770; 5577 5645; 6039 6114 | 0.06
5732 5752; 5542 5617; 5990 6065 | 0.02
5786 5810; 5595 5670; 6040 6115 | 0.09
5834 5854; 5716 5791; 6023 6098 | 0.05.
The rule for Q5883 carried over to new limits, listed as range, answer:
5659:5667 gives 19.4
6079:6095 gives 13.9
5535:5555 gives 21.6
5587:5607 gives 20.8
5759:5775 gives 17.5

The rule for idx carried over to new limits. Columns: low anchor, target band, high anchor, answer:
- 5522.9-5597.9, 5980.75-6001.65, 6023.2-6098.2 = 0.150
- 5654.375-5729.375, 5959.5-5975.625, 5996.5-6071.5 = 0.066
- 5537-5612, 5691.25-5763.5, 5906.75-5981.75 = 0.049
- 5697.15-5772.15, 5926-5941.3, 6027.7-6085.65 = -0.041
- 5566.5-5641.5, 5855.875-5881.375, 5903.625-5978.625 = 0.084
